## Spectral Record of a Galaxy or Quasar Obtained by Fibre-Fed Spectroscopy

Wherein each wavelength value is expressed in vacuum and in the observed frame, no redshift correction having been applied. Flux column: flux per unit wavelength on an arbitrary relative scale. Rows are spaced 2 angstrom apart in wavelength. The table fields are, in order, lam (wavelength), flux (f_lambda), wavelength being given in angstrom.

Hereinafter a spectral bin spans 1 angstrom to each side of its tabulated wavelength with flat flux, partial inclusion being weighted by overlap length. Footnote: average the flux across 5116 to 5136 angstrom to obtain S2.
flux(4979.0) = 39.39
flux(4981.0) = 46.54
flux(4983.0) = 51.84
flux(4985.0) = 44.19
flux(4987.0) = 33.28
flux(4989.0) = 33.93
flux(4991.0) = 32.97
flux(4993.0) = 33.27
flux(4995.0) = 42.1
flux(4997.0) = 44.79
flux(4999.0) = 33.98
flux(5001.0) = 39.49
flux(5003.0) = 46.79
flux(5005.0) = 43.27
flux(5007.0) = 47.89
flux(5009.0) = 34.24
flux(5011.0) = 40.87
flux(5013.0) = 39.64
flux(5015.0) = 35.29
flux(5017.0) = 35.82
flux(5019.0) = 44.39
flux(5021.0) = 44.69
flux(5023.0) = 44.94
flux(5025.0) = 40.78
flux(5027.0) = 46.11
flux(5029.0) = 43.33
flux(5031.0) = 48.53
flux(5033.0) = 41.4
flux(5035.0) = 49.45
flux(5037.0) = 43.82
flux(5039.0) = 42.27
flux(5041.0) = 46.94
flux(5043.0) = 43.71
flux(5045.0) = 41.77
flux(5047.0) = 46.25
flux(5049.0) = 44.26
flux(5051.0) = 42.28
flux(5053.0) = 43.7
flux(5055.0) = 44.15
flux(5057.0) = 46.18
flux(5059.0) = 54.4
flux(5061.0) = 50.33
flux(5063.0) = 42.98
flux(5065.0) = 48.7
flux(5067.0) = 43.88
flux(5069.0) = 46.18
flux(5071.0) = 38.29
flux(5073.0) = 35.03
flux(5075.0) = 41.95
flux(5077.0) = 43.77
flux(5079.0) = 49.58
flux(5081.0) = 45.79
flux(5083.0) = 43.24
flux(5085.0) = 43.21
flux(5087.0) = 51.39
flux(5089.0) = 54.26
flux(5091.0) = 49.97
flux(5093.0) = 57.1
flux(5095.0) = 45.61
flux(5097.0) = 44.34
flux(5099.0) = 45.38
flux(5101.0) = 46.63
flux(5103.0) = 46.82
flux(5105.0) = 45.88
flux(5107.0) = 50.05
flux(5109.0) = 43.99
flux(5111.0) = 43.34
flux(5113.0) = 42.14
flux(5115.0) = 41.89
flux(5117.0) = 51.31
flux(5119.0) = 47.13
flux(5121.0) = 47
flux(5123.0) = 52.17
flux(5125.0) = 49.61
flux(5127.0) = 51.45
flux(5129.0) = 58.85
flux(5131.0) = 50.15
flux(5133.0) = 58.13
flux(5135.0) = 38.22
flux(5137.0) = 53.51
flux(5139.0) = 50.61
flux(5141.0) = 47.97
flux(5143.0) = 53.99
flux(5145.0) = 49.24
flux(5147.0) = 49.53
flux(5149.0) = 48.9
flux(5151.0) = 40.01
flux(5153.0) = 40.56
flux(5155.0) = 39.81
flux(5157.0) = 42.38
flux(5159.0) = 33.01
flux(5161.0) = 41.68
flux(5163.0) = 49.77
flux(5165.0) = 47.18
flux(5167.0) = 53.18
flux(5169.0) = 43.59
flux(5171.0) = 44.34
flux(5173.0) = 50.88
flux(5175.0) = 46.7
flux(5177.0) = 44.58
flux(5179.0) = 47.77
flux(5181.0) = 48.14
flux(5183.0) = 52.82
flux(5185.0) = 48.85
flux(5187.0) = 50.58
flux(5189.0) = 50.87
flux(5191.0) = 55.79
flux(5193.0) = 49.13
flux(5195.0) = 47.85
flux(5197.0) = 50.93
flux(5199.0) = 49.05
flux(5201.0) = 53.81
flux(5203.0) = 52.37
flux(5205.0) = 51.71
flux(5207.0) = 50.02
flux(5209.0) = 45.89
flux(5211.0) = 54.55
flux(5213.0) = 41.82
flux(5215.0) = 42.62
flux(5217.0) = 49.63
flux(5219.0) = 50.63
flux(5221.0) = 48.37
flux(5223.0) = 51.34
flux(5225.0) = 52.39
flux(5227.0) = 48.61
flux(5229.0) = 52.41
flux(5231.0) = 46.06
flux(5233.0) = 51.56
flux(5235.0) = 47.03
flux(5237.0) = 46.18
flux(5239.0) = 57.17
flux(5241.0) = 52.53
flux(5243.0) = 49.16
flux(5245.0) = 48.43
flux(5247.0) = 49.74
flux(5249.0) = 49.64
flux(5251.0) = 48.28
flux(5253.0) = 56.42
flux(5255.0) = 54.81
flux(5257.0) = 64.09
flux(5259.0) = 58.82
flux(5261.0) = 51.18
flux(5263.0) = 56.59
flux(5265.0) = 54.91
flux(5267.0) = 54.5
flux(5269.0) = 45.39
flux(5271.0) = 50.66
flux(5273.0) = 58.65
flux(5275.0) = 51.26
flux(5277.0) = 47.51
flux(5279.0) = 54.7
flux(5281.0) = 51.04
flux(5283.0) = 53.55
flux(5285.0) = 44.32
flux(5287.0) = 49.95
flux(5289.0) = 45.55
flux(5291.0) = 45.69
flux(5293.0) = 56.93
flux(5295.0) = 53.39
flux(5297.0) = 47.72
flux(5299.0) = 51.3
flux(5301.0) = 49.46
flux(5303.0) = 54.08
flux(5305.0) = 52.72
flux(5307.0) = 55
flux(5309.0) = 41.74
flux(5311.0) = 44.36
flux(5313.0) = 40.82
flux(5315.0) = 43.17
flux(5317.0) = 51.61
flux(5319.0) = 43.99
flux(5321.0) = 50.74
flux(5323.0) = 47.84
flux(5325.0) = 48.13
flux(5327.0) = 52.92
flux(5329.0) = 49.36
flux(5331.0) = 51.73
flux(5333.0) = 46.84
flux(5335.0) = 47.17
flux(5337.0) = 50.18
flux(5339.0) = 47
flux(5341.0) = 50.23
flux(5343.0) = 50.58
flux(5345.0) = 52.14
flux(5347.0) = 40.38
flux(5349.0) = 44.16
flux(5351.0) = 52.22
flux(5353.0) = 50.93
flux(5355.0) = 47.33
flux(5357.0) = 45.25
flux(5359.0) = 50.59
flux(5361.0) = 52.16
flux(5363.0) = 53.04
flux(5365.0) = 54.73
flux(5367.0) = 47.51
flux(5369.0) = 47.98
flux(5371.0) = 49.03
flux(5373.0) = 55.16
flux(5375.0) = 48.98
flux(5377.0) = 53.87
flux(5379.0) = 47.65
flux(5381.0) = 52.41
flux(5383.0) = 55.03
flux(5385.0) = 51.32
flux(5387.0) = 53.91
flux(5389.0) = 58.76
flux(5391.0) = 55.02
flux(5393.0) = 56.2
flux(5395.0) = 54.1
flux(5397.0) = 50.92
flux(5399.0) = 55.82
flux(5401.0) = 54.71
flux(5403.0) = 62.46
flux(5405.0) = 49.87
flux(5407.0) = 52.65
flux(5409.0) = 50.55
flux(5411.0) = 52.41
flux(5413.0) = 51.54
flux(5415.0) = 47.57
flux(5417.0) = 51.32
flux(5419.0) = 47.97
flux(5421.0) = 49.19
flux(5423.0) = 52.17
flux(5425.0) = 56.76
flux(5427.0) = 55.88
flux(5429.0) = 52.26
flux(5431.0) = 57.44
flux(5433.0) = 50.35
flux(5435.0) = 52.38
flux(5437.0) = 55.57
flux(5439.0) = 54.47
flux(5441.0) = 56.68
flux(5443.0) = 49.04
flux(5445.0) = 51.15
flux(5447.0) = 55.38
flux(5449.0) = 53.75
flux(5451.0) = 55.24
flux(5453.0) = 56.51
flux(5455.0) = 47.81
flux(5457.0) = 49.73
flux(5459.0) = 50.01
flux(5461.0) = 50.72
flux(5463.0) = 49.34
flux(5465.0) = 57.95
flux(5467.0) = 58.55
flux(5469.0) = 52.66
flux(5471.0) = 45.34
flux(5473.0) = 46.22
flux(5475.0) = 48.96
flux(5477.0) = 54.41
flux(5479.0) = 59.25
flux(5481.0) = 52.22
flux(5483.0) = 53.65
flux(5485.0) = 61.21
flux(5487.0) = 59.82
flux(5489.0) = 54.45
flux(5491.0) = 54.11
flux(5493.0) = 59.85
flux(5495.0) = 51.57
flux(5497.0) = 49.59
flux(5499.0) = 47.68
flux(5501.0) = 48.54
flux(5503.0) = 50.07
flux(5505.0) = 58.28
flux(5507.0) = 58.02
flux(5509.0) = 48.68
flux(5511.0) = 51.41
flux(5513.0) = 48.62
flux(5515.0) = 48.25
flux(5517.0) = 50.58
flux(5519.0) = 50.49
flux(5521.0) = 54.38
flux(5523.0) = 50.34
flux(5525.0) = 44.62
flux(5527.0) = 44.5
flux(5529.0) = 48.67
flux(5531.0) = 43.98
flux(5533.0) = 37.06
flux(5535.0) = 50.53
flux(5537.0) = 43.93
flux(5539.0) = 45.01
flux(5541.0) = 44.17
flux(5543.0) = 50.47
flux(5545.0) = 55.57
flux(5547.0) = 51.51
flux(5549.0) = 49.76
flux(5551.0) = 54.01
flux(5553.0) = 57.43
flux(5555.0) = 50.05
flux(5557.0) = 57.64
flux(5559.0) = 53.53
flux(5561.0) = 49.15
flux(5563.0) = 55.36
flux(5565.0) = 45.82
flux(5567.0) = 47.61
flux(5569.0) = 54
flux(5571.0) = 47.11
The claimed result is 50.4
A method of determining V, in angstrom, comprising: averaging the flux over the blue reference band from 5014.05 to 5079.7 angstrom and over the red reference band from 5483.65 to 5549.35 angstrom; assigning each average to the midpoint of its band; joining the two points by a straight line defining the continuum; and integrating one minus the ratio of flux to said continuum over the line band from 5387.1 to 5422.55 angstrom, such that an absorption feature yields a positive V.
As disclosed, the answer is -2.9 angstrom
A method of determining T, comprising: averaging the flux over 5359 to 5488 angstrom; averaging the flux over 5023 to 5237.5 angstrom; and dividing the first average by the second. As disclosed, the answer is 1.12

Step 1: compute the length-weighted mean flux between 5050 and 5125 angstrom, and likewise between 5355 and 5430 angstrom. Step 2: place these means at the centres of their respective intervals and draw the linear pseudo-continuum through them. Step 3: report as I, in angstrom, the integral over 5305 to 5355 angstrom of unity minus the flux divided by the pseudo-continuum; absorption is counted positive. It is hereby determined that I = 2.9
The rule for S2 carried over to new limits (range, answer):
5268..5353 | 49.2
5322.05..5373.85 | 49.4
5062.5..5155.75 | 47.1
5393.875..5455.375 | 53.1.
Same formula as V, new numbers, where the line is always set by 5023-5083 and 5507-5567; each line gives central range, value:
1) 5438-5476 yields -2.6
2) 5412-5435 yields -1.7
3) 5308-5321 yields 0.7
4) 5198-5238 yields -2.5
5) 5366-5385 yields -1.2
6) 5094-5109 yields -0.4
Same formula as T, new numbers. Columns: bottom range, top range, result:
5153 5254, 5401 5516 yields 1.08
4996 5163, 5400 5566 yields 1.14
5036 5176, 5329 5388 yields 1.08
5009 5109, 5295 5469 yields 1.14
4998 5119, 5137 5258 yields 1.10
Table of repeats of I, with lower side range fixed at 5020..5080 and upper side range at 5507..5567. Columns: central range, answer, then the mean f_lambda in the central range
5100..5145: -3.3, 48.7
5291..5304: -1.2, 51.6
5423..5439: -1.9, 54.2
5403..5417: -1.0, 51.6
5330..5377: -1.7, 49.5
